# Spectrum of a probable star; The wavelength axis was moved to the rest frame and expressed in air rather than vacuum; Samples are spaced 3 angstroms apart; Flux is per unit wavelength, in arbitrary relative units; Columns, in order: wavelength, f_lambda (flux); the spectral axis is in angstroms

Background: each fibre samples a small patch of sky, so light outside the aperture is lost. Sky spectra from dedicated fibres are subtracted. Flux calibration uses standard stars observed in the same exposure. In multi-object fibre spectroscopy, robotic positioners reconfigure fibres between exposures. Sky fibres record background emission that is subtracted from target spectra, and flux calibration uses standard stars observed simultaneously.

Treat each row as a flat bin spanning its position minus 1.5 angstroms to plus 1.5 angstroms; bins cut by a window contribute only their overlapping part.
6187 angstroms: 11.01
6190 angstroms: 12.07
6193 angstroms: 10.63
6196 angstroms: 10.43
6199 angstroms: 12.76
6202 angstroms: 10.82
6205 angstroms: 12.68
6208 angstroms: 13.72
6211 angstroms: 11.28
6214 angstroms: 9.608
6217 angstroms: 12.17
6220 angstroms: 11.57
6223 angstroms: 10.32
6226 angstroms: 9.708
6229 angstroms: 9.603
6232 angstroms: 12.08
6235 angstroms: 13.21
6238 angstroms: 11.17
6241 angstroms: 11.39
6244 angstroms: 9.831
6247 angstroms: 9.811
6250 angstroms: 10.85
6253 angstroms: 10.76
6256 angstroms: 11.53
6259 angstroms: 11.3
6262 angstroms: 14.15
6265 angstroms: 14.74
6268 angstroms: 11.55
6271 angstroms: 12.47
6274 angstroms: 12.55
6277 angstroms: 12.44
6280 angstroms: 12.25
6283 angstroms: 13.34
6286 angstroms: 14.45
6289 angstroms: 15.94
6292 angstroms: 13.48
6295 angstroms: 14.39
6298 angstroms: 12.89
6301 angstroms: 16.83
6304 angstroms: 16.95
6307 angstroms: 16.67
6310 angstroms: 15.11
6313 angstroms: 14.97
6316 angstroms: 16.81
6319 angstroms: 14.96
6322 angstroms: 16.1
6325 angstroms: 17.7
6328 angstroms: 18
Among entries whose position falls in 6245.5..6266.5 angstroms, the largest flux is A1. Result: 14.74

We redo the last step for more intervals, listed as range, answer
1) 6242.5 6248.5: 9.831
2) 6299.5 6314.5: 16.95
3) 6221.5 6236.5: 13.21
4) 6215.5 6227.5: 12.17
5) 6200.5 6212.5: 13.72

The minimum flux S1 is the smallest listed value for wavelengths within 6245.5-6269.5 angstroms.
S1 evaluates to 9.811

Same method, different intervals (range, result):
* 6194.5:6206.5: 10.43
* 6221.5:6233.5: 9.603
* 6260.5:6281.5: 11.55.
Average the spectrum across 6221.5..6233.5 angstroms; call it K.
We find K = 10.4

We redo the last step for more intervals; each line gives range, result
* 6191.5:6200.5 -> 11.3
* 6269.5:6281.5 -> 12.4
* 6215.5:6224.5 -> 11.4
